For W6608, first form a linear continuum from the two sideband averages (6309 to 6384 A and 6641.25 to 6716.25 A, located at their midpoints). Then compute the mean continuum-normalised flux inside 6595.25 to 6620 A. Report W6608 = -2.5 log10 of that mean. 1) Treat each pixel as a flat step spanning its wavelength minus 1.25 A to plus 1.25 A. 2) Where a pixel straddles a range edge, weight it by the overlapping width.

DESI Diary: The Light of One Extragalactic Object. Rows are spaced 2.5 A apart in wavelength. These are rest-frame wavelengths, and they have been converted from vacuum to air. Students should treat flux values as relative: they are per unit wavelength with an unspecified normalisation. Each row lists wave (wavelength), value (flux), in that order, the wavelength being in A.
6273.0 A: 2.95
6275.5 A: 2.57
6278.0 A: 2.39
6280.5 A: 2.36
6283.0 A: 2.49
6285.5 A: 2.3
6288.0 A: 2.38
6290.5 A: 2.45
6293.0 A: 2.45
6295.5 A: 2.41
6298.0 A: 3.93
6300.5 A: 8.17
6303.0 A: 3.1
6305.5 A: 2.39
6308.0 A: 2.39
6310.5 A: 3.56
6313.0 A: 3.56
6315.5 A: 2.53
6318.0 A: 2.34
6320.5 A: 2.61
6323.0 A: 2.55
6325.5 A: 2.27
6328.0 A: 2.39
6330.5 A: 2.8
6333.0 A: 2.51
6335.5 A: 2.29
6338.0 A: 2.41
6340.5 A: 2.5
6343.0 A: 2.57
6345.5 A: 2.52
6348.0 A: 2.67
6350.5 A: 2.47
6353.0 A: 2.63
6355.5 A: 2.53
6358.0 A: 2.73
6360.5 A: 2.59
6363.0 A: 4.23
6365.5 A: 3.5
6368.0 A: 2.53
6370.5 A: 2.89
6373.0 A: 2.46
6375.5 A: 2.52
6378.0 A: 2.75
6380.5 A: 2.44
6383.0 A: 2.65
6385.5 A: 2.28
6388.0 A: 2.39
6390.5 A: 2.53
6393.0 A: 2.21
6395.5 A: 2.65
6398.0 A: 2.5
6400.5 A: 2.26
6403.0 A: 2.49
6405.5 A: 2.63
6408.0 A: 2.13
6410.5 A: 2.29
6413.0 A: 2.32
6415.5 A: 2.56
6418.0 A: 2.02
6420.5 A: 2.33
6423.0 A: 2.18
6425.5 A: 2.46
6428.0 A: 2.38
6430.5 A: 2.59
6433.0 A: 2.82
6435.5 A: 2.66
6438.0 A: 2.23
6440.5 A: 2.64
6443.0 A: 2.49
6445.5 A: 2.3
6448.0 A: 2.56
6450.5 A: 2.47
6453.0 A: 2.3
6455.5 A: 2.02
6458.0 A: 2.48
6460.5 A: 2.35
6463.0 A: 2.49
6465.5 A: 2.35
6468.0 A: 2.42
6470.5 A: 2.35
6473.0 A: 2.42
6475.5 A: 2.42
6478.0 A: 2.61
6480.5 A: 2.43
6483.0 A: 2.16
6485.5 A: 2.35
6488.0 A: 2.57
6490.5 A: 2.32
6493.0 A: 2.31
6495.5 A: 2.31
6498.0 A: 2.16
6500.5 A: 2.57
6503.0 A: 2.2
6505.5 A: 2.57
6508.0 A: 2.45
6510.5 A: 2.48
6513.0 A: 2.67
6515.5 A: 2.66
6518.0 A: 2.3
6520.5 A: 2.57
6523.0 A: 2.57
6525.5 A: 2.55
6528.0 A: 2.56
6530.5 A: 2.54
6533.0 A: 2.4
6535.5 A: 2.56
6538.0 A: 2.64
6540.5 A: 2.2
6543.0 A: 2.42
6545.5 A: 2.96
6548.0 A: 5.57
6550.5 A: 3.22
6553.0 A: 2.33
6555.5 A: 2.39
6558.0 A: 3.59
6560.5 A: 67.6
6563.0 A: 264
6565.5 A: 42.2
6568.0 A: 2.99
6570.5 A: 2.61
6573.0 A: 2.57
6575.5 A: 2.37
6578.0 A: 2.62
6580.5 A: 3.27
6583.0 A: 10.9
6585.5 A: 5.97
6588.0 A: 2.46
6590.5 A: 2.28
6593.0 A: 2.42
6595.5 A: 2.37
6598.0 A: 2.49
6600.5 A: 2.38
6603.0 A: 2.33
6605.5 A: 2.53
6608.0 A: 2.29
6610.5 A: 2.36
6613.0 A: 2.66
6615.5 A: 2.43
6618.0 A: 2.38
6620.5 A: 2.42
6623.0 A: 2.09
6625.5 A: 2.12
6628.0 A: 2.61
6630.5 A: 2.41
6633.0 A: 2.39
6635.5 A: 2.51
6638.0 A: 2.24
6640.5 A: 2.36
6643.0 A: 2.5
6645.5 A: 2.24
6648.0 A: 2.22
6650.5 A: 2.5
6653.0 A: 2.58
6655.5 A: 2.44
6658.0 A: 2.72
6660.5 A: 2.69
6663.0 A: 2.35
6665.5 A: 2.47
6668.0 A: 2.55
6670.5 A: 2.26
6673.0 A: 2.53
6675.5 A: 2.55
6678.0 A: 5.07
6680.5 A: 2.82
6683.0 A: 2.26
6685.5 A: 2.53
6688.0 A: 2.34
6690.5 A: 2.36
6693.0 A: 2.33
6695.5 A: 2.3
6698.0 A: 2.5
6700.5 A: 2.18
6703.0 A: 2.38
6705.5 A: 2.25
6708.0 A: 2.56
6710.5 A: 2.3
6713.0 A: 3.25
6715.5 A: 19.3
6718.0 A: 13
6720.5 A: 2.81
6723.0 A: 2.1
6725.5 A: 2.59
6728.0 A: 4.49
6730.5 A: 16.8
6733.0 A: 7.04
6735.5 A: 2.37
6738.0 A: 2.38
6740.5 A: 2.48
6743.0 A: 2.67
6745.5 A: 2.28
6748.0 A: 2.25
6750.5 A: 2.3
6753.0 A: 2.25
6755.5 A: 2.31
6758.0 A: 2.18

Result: 0.21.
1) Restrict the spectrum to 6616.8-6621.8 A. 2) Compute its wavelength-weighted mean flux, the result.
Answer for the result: 2.4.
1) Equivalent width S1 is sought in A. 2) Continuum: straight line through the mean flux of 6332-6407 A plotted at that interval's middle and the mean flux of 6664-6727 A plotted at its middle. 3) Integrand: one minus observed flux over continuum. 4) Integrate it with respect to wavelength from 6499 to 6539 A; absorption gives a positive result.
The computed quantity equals 7.5 A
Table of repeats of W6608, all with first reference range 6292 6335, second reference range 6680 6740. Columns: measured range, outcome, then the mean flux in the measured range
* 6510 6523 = 0.428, 2.54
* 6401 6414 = 0.388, 2.37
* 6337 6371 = 0.155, 2.77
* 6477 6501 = 0.476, 2.37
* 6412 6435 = 0.384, 2.42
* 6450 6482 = 0.443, 2.39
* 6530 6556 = 0.328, 2.86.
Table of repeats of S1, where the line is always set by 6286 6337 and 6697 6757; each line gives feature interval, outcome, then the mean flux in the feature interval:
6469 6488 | 6.13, 2.4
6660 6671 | 4.59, 2.46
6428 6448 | 5.15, 2.52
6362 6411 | 9.08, 2.61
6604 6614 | 3.90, 2.45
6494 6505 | 3.94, 2.33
